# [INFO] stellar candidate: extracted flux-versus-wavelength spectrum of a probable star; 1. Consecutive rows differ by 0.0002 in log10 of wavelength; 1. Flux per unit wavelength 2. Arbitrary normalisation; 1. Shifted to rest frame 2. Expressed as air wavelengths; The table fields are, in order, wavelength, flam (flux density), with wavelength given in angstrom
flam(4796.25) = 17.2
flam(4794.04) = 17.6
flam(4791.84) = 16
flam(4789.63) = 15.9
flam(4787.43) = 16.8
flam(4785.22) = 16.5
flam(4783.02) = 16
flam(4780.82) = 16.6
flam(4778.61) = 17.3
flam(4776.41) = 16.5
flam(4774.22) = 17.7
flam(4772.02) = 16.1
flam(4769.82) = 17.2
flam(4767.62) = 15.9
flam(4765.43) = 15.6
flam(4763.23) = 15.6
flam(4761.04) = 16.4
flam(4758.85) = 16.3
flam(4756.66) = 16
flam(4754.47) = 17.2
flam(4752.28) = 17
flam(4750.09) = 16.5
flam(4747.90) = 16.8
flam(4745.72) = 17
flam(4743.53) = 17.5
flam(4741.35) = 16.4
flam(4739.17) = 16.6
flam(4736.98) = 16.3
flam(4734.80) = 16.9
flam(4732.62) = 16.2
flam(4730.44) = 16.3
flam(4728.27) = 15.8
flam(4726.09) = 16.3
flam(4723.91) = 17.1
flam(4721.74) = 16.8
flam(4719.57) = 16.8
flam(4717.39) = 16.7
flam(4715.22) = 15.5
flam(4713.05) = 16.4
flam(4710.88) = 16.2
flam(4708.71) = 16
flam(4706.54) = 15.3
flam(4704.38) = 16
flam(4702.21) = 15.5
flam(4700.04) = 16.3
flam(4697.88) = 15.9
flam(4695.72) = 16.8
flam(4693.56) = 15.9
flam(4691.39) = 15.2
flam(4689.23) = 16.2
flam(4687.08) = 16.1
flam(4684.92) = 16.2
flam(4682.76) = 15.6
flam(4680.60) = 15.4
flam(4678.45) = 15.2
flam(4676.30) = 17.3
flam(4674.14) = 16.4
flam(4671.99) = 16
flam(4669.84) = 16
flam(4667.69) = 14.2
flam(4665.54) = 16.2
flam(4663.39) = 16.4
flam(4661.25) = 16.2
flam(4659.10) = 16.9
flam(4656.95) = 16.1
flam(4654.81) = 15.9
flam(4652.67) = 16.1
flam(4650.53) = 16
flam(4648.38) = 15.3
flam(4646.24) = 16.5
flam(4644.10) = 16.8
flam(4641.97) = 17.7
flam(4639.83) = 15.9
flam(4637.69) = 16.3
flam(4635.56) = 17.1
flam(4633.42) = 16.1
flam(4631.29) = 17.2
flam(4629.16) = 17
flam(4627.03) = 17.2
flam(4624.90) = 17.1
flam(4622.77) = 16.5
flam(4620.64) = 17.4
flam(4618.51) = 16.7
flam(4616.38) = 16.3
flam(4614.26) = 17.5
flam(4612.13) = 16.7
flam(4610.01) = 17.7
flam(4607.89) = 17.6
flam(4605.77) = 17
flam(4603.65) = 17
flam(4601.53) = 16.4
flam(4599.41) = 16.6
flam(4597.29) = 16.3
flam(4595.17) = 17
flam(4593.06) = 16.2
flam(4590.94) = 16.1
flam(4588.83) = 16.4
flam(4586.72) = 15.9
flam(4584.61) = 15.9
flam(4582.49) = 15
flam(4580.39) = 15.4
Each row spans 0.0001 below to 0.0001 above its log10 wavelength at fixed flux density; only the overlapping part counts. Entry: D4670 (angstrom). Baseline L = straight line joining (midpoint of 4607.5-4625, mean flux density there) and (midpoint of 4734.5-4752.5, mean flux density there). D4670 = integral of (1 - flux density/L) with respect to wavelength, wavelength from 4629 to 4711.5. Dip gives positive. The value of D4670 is 3.8 angstrom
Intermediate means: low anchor 17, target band 16.1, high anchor 16.8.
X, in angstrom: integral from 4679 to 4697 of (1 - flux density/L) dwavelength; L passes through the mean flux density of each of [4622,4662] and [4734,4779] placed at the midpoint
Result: 0.7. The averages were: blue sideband 16.5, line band 15.9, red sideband 16.6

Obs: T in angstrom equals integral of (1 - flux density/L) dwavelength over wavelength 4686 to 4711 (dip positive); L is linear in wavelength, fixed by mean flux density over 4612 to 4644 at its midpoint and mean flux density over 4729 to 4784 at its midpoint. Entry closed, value 1.1 angstrom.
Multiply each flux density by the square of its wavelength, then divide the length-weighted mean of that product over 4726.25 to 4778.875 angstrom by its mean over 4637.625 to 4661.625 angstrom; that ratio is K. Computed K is 1.06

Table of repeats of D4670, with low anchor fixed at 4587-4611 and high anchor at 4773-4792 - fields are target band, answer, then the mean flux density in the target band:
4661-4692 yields 1.43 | 15.9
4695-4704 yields 0.31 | 16.1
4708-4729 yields 0.35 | 16.4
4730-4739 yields 0.10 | 16.4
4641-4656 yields 0.34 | 16.3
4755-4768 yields 0.47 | 16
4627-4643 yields -0.08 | 16.8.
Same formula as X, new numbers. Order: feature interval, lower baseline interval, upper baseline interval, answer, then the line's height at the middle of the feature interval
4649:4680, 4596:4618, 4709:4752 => 1.3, 16.7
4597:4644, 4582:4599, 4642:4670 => -2.2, 16.1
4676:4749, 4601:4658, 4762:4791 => 1.4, 16.6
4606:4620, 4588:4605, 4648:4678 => -0.6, 16.4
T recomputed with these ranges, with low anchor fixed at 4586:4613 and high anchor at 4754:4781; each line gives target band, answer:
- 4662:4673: 0.6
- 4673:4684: 0.4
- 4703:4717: 0.5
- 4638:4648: 0.0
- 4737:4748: -0.2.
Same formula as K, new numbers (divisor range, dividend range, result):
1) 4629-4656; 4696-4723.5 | 1.01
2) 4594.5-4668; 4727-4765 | 1.04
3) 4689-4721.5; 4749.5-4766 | 1.04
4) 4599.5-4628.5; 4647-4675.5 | 0.96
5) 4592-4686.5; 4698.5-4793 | 1.04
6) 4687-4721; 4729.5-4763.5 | 1.05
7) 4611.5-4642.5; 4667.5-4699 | 0.97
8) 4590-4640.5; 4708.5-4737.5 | 1.02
